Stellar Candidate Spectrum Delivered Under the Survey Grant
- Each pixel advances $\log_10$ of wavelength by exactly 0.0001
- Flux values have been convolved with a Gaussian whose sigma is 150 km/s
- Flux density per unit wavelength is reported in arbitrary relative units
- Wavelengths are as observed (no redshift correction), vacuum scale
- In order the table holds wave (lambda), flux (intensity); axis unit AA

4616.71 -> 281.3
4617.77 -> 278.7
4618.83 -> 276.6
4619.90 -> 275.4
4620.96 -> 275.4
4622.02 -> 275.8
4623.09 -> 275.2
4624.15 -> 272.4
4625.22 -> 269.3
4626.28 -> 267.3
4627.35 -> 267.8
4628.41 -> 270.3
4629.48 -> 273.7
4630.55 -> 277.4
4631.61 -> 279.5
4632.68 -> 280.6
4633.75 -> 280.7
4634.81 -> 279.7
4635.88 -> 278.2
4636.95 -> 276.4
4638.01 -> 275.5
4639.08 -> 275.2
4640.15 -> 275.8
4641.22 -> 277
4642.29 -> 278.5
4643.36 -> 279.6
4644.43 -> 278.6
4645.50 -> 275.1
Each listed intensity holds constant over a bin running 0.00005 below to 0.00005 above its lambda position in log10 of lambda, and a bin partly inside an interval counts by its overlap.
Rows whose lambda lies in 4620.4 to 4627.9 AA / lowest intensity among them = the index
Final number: 267.3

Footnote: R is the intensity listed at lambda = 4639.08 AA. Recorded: 275.2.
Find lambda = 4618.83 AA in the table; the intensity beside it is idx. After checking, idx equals 276.6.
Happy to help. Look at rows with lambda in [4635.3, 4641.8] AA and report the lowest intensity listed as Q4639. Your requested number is 275.2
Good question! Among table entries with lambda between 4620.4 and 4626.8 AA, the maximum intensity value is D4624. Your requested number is 275.8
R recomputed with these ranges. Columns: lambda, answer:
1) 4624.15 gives 272.4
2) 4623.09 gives 275.2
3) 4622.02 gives 275.8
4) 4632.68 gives 280.6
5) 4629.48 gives 273.7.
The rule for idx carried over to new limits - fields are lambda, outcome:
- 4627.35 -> 267.8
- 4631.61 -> 279.5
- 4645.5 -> 275.1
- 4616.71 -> 281.3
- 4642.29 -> 278.5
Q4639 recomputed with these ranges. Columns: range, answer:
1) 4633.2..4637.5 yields 276.4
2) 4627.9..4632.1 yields 270.3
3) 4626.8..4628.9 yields 267.8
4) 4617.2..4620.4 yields 275.4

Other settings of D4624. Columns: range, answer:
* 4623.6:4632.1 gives 279.5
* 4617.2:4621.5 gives 278.7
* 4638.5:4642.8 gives 278.5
